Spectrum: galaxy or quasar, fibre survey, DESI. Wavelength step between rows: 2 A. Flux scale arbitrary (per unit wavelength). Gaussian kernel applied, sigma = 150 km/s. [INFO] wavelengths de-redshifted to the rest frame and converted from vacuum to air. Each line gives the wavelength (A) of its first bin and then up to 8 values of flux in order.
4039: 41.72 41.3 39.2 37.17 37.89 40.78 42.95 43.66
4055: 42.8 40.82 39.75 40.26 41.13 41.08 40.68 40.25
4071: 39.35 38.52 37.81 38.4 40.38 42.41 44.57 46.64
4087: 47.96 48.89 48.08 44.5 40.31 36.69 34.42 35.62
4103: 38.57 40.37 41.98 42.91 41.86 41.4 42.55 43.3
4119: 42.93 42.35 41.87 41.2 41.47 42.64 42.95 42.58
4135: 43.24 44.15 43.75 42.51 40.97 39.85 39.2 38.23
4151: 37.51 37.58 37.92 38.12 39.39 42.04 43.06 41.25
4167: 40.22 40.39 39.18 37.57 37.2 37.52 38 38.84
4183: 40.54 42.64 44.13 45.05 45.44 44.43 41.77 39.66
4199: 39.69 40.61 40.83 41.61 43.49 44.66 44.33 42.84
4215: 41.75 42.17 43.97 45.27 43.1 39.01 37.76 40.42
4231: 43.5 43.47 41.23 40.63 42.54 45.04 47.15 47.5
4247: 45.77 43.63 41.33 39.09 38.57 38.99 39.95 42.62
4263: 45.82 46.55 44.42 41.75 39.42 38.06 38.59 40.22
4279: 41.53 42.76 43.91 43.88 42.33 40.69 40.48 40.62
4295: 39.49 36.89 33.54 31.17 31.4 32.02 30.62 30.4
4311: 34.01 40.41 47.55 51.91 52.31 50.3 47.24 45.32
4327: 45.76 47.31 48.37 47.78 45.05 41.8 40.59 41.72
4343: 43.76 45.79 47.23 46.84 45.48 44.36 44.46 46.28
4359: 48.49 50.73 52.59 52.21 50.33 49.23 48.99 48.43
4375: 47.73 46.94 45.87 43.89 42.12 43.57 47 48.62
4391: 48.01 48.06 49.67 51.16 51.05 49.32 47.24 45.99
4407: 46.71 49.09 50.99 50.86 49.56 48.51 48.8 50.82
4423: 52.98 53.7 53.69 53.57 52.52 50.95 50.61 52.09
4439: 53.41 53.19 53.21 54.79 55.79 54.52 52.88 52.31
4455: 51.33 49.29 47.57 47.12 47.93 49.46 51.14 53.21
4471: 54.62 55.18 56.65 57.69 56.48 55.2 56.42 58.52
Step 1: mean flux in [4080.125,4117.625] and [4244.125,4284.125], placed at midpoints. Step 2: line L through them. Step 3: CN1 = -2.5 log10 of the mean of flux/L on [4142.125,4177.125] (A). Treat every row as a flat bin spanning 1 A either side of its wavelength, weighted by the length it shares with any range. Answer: 0.08 mag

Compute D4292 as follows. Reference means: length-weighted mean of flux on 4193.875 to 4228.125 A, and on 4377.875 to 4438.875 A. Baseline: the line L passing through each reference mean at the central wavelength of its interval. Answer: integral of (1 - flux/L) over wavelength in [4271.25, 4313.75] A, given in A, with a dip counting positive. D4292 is 6.8 A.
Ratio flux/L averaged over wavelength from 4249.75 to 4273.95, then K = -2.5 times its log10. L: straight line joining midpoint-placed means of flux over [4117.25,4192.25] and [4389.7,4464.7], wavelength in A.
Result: 0.09 mag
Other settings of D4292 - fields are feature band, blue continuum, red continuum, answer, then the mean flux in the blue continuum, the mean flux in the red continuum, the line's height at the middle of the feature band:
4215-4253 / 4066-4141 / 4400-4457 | 2.4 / 41.8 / 51.4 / 45.7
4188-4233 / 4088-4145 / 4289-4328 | -1.5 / 41.9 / 40.1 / 41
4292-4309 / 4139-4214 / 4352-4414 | 4.1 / 40.8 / 48.1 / 45.2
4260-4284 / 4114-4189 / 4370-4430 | 1.4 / 40.8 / 48.8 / 44.7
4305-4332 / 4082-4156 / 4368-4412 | 1.5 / 41.7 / 47.7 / 46.1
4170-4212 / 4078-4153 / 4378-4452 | 2.5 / 41.9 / 50.1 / 43.9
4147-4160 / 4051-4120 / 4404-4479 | 1.6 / 41.5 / 51.8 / 43.5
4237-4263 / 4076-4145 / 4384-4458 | 1.8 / 42.2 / 50.7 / 46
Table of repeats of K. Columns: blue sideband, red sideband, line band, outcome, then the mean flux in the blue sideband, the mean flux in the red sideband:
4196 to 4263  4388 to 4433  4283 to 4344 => 0.11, 42.2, 50.1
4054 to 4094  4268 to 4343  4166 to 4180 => 0.09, 42.2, 41.3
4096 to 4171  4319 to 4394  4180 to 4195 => -0.02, 40.7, 46.8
